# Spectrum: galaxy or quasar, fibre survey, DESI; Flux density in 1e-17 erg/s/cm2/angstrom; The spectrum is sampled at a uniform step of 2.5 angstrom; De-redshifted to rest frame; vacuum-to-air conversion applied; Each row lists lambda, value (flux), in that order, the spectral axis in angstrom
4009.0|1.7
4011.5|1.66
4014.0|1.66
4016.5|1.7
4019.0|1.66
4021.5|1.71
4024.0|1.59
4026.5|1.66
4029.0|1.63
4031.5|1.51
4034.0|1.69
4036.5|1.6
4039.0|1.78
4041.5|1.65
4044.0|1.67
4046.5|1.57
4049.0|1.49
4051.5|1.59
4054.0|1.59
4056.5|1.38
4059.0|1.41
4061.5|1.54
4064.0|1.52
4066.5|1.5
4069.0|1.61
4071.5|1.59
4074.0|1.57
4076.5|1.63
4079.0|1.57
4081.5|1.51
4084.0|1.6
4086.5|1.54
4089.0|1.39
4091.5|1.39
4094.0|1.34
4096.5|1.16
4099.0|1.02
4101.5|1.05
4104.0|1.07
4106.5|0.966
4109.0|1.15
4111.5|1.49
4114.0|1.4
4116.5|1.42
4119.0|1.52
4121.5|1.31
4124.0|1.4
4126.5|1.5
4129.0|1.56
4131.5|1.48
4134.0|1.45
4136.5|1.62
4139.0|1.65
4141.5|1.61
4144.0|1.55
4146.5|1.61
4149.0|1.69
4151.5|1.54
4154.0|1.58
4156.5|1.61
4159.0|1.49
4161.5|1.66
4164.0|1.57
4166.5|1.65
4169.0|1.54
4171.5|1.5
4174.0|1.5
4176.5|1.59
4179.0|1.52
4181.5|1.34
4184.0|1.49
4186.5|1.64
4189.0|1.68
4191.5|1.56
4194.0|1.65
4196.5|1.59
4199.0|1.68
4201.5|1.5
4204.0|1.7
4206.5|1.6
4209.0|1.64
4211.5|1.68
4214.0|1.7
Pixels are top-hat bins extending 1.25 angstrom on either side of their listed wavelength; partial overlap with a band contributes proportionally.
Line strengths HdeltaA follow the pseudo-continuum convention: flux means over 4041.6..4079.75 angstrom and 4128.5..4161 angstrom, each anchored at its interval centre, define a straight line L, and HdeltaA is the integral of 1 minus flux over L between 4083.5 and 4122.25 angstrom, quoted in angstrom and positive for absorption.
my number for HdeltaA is 6.6 angstrom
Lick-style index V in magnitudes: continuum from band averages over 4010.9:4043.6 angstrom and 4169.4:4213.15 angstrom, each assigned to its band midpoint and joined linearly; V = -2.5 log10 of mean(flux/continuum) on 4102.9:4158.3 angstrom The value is 0.101 mag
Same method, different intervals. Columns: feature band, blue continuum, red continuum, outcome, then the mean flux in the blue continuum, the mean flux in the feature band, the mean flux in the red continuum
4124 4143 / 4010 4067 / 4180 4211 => 0.04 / 1.6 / 1.54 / 1.59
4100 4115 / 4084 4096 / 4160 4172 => 0.23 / 1.42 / 1.18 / 1.59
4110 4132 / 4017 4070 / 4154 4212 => 0.10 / 1.59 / 1.45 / 1.58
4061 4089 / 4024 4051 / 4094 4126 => -0.09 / 1.62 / 1.55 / 1.26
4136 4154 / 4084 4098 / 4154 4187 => -0.08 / 1.38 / 1.61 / 1.55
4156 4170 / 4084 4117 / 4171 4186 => -0.10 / 1.27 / 1.59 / 1.5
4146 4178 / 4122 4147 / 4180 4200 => -0.02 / 1.53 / 1.58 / 1.58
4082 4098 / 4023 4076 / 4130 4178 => 0.13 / 1.58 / 1.4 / 1.57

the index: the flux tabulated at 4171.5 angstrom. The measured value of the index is 1.5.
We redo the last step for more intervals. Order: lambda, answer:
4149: 1.69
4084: 1.6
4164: 1.57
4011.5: 1.66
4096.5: 1.16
